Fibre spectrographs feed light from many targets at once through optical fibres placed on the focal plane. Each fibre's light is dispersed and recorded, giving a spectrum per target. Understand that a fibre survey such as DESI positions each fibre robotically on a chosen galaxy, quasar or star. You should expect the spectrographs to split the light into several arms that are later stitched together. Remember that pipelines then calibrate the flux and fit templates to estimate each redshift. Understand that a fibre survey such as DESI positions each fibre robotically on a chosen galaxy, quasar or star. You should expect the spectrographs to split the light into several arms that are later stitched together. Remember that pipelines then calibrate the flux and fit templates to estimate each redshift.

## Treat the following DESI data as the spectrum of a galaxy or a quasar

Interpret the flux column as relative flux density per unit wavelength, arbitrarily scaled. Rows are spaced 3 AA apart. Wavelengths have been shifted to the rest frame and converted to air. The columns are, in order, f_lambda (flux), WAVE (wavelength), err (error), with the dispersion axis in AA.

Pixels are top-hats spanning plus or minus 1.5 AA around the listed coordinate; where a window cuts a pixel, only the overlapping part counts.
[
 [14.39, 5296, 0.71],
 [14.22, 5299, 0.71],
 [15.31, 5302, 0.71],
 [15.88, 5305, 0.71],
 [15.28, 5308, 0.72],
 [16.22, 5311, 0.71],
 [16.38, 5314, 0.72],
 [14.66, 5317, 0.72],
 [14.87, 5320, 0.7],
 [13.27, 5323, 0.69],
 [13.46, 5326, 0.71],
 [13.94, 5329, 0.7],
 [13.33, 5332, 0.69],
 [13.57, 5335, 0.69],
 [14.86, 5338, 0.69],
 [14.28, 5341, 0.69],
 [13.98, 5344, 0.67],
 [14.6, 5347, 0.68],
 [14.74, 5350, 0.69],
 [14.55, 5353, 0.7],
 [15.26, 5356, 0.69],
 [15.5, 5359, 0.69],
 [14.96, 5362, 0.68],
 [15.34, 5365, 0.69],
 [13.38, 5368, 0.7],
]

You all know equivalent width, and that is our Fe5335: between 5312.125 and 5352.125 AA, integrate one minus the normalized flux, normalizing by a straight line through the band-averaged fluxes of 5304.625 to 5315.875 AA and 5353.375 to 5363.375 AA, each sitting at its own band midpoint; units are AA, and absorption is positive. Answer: 3.2 AA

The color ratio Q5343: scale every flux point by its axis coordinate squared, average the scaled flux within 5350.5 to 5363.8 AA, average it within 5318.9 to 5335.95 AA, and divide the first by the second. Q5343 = 1.11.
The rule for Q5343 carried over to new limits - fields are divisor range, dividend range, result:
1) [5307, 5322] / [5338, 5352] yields 0.95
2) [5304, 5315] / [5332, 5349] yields 0.90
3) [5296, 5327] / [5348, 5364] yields 1.02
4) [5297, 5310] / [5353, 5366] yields 1.02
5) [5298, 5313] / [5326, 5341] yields 0.91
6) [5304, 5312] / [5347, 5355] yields 0.95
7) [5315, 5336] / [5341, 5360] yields 1.07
